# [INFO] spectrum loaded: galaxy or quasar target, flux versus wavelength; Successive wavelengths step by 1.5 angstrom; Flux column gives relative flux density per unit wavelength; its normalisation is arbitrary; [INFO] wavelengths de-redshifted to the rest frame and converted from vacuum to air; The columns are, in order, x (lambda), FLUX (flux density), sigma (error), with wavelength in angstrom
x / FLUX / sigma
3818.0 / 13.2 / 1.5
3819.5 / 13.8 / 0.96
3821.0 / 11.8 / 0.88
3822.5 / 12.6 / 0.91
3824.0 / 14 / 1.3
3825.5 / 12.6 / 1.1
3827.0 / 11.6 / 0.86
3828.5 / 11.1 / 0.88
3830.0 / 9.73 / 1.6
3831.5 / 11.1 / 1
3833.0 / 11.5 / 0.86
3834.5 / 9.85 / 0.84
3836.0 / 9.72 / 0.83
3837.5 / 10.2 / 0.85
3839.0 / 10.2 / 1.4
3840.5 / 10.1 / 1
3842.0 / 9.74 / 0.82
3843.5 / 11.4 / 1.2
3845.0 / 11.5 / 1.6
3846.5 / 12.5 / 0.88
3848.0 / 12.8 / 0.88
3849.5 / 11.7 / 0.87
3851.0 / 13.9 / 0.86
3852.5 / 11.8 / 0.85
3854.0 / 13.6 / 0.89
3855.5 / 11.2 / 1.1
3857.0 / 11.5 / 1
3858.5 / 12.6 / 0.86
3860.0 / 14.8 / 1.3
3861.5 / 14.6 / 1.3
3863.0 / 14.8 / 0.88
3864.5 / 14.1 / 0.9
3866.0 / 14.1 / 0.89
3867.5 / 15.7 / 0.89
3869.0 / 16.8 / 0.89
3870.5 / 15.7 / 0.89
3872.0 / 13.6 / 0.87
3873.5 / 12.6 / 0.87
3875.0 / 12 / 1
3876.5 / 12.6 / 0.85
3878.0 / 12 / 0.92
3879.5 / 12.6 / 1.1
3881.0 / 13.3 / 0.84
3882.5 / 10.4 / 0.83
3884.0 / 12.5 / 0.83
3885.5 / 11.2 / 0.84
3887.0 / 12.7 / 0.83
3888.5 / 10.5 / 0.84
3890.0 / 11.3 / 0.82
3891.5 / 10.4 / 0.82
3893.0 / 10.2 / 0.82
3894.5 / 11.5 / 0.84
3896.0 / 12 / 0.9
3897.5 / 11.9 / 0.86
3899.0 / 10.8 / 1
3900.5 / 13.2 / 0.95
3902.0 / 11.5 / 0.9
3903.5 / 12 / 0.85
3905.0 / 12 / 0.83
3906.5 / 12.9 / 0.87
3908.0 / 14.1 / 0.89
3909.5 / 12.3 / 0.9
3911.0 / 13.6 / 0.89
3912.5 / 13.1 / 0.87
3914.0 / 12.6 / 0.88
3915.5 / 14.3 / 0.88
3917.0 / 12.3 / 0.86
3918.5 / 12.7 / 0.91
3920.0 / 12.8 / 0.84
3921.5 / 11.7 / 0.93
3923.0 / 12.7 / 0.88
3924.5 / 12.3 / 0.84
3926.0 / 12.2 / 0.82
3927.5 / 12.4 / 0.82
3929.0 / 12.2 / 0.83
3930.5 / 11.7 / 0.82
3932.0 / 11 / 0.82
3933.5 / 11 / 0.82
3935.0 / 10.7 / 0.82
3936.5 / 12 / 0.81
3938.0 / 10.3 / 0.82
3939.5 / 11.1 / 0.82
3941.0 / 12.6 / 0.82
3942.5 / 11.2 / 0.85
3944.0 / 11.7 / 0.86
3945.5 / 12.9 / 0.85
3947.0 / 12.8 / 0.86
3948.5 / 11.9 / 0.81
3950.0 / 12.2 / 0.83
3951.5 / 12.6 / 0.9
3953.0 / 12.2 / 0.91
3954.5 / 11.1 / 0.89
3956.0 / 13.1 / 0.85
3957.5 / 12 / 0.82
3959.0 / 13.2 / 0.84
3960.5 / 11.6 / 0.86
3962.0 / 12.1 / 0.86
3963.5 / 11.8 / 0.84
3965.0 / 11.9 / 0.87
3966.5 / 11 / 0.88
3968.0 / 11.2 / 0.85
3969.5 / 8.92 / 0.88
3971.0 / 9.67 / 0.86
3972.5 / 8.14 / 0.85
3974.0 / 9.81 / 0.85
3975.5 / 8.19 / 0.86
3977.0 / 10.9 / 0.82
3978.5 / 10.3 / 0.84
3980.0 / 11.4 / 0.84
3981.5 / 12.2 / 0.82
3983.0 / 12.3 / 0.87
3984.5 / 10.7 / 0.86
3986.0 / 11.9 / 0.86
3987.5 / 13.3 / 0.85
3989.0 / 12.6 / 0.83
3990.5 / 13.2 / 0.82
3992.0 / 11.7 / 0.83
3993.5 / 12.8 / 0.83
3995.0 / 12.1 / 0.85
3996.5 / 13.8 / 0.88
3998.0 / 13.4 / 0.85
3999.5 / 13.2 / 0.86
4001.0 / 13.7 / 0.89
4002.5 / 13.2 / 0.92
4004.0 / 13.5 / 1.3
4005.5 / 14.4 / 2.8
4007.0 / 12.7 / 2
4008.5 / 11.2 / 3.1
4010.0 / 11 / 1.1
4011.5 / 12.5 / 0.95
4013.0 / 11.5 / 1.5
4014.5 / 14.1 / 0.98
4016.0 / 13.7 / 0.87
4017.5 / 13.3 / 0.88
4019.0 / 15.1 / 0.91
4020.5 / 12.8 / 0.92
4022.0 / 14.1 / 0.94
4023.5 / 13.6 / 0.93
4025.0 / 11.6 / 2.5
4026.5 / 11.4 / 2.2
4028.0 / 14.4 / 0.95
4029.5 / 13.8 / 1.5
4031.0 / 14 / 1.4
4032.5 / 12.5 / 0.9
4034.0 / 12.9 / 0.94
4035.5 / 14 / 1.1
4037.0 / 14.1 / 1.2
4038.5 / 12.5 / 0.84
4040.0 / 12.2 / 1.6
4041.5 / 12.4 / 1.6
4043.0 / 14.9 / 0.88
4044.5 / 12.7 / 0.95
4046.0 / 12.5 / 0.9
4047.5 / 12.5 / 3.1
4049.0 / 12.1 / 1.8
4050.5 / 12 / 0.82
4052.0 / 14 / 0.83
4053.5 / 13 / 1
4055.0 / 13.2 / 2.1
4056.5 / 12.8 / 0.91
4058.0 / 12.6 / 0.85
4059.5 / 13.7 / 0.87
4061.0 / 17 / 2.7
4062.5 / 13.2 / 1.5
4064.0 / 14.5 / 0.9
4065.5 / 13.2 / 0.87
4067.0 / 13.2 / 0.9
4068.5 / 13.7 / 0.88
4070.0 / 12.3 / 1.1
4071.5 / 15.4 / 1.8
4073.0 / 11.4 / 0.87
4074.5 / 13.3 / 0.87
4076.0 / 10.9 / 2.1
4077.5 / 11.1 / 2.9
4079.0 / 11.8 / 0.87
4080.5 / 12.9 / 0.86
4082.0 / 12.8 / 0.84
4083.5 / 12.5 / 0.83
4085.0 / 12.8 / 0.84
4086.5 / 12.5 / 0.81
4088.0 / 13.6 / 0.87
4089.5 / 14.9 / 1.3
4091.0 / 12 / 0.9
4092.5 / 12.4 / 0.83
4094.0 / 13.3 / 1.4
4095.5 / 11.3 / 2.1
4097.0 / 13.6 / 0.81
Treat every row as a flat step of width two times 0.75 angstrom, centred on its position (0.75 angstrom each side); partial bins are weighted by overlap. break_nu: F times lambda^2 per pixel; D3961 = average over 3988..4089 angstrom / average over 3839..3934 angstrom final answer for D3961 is 1.1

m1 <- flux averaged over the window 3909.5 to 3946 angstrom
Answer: 12.1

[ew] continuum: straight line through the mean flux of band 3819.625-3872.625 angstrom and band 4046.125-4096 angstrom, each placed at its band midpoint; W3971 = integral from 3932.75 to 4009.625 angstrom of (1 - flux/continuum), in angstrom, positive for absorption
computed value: 5.5 angstrom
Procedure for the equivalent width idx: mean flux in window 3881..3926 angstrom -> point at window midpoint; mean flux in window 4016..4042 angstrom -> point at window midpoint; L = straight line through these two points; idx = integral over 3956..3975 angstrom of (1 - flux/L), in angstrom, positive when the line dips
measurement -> 2.5 angstrom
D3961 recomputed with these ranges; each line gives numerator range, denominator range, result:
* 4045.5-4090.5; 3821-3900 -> 1.19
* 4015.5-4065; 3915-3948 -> 1.17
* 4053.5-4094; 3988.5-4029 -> 1.04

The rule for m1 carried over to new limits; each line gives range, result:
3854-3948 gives 12.5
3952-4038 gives 12.3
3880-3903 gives 11.6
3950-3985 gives 11.2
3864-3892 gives 12.9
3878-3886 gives 12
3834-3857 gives 11.4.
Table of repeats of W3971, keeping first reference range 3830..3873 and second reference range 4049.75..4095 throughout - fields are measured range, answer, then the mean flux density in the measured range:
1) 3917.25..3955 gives 2.3 angstrom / 11.9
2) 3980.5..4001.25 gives 0.4 angstrom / 12.6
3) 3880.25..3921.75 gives 1.6 angstrom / 12.1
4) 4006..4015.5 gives 0.5 angstrom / 12.3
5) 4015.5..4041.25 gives -0.7 angstrom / 13.3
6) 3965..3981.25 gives 3.4 angstrom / 10.1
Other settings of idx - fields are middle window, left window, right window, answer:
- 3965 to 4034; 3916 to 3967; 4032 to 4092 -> 1.45 angstrom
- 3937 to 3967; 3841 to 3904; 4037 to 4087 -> 1.73 angstrom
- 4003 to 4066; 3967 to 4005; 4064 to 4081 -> -4.59 angstrom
